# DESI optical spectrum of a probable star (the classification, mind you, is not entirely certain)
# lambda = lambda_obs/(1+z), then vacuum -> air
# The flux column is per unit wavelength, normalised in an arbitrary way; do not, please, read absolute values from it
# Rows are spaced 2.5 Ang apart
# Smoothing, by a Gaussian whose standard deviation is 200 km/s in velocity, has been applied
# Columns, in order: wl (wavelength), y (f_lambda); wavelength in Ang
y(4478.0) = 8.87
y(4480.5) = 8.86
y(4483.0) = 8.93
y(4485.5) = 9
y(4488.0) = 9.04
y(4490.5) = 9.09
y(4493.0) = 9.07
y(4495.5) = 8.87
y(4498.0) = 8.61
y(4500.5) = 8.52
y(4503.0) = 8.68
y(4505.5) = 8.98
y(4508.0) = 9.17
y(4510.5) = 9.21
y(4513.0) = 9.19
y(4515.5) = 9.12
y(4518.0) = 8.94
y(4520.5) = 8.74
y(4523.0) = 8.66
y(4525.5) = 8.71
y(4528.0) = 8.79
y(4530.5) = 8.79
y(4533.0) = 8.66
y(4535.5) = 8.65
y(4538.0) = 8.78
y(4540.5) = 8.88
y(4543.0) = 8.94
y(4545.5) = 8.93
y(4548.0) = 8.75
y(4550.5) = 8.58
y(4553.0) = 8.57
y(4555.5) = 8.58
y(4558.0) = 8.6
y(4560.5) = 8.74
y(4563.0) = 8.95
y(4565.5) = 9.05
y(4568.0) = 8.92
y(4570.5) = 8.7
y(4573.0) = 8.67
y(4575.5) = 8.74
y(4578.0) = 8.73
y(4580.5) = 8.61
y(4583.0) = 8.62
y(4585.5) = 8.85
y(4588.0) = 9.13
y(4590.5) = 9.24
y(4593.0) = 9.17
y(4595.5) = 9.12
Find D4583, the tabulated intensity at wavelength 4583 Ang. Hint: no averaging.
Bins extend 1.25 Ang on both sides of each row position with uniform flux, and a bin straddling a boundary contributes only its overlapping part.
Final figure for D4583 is 8.62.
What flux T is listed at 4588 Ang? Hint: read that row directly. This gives 9.13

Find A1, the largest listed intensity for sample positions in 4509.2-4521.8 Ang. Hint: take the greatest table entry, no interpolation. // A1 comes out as 9.21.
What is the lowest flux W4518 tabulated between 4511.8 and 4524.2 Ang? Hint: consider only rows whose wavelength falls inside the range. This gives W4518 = 8.66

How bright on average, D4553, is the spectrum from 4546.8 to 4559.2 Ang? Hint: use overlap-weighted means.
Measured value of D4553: 8.62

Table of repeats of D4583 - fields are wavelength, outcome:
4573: 8.67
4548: 8.75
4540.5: 8.88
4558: 8.6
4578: 8.73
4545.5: 8.93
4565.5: 9.05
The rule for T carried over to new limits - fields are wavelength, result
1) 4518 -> 8.94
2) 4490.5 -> 9.09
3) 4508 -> 9.17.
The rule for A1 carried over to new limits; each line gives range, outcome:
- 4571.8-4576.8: 8.74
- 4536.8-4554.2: 8.94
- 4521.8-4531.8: 8.79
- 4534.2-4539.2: 8.78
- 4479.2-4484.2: 8.93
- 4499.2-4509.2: 9.17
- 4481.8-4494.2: 9.09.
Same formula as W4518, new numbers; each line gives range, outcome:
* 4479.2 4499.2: 8.61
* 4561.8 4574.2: 8.67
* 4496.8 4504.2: 8.52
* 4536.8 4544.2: 8.78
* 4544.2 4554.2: 8.57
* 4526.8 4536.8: 8.65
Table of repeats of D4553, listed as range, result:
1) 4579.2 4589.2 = 8.8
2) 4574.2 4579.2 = 8.73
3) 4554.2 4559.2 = 8.59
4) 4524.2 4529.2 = 8.75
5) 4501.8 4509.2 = 8.94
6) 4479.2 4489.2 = 8.96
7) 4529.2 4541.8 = 8.75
